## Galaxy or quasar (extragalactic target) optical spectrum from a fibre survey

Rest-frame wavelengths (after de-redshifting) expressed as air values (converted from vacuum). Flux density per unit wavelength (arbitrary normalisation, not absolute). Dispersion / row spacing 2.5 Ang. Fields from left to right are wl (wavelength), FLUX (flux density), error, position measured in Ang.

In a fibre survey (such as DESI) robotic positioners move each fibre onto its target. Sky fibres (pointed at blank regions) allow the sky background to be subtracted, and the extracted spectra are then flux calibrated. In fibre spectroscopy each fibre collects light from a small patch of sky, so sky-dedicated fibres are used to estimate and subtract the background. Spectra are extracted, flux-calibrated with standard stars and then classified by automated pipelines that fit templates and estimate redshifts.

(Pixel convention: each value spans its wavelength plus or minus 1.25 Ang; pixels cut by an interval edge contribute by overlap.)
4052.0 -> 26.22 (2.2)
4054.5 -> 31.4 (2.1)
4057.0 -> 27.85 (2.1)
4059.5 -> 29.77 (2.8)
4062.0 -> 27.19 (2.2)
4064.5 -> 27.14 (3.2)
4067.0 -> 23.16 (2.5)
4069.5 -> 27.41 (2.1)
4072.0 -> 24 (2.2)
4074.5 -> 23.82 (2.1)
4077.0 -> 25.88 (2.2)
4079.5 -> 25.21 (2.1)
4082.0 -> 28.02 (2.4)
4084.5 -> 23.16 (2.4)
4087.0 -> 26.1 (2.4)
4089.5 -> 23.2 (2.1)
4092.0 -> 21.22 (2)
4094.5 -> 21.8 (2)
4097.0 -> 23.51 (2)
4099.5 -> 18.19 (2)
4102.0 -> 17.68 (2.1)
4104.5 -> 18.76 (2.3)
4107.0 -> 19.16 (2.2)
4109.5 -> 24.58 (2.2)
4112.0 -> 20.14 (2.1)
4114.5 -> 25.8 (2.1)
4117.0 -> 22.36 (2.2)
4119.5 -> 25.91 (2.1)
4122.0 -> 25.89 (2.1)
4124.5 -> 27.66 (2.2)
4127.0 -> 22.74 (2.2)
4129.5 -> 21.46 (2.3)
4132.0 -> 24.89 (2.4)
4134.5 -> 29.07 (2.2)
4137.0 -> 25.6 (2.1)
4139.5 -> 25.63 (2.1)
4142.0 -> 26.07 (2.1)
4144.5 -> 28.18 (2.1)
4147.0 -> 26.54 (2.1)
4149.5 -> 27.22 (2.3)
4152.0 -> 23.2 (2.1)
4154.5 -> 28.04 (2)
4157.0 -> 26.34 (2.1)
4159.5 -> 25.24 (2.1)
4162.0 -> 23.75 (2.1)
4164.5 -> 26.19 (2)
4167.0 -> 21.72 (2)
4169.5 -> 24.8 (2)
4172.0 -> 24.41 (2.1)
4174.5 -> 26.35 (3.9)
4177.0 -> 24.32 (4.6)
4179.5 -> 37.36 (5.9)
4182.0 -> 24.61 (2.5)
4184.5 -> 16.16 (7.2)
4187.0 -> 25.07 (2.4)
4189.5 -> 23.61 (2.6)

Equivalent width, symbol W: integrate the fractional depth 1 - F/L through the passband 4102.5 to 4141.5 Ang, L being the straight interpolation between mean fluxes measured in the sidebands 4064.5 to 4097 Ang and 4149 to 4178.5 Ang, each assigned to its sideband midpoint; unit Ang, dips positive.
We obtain 1.5 Ang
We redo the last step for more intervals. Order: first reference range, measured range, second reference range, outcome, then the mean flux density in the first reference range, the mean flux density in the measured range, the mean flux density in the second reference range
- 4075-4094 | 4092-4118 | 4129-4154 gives 4.0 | 24.5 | 21.2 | 26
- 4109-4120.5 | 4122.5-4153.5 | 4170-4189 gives -1.8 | 23.7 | 25.7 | 25.4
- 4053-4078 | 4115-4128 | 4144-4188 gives 0.5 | 26.8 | 25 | 25.5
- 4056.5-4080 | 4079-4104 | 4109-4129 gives 2.7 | 26.1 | 22.6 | 24.3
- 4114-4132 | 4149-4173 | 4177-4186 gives 0.3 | 24.5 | 25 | 25.8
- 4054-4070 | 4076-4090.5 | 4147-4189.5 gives 1.0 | 27.5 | 25.3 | 25.3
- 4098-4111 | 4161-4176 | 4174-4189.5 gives 0.0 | 19.8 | 24.5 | 25.4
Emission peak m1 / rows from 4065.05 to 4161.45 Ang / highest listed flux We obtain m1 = 29.07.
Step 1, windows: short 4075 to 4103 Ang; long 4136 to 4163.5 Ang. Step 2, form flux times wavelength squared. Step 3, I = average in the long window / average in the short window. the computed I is 1.16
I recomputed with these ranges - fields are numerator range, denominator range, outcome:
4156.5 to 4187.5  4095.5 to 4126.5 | 1.15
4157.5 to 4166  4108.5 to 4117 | 1.10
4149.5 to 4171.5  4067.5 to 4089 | 1.03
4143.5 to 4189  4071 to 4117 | 1.16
